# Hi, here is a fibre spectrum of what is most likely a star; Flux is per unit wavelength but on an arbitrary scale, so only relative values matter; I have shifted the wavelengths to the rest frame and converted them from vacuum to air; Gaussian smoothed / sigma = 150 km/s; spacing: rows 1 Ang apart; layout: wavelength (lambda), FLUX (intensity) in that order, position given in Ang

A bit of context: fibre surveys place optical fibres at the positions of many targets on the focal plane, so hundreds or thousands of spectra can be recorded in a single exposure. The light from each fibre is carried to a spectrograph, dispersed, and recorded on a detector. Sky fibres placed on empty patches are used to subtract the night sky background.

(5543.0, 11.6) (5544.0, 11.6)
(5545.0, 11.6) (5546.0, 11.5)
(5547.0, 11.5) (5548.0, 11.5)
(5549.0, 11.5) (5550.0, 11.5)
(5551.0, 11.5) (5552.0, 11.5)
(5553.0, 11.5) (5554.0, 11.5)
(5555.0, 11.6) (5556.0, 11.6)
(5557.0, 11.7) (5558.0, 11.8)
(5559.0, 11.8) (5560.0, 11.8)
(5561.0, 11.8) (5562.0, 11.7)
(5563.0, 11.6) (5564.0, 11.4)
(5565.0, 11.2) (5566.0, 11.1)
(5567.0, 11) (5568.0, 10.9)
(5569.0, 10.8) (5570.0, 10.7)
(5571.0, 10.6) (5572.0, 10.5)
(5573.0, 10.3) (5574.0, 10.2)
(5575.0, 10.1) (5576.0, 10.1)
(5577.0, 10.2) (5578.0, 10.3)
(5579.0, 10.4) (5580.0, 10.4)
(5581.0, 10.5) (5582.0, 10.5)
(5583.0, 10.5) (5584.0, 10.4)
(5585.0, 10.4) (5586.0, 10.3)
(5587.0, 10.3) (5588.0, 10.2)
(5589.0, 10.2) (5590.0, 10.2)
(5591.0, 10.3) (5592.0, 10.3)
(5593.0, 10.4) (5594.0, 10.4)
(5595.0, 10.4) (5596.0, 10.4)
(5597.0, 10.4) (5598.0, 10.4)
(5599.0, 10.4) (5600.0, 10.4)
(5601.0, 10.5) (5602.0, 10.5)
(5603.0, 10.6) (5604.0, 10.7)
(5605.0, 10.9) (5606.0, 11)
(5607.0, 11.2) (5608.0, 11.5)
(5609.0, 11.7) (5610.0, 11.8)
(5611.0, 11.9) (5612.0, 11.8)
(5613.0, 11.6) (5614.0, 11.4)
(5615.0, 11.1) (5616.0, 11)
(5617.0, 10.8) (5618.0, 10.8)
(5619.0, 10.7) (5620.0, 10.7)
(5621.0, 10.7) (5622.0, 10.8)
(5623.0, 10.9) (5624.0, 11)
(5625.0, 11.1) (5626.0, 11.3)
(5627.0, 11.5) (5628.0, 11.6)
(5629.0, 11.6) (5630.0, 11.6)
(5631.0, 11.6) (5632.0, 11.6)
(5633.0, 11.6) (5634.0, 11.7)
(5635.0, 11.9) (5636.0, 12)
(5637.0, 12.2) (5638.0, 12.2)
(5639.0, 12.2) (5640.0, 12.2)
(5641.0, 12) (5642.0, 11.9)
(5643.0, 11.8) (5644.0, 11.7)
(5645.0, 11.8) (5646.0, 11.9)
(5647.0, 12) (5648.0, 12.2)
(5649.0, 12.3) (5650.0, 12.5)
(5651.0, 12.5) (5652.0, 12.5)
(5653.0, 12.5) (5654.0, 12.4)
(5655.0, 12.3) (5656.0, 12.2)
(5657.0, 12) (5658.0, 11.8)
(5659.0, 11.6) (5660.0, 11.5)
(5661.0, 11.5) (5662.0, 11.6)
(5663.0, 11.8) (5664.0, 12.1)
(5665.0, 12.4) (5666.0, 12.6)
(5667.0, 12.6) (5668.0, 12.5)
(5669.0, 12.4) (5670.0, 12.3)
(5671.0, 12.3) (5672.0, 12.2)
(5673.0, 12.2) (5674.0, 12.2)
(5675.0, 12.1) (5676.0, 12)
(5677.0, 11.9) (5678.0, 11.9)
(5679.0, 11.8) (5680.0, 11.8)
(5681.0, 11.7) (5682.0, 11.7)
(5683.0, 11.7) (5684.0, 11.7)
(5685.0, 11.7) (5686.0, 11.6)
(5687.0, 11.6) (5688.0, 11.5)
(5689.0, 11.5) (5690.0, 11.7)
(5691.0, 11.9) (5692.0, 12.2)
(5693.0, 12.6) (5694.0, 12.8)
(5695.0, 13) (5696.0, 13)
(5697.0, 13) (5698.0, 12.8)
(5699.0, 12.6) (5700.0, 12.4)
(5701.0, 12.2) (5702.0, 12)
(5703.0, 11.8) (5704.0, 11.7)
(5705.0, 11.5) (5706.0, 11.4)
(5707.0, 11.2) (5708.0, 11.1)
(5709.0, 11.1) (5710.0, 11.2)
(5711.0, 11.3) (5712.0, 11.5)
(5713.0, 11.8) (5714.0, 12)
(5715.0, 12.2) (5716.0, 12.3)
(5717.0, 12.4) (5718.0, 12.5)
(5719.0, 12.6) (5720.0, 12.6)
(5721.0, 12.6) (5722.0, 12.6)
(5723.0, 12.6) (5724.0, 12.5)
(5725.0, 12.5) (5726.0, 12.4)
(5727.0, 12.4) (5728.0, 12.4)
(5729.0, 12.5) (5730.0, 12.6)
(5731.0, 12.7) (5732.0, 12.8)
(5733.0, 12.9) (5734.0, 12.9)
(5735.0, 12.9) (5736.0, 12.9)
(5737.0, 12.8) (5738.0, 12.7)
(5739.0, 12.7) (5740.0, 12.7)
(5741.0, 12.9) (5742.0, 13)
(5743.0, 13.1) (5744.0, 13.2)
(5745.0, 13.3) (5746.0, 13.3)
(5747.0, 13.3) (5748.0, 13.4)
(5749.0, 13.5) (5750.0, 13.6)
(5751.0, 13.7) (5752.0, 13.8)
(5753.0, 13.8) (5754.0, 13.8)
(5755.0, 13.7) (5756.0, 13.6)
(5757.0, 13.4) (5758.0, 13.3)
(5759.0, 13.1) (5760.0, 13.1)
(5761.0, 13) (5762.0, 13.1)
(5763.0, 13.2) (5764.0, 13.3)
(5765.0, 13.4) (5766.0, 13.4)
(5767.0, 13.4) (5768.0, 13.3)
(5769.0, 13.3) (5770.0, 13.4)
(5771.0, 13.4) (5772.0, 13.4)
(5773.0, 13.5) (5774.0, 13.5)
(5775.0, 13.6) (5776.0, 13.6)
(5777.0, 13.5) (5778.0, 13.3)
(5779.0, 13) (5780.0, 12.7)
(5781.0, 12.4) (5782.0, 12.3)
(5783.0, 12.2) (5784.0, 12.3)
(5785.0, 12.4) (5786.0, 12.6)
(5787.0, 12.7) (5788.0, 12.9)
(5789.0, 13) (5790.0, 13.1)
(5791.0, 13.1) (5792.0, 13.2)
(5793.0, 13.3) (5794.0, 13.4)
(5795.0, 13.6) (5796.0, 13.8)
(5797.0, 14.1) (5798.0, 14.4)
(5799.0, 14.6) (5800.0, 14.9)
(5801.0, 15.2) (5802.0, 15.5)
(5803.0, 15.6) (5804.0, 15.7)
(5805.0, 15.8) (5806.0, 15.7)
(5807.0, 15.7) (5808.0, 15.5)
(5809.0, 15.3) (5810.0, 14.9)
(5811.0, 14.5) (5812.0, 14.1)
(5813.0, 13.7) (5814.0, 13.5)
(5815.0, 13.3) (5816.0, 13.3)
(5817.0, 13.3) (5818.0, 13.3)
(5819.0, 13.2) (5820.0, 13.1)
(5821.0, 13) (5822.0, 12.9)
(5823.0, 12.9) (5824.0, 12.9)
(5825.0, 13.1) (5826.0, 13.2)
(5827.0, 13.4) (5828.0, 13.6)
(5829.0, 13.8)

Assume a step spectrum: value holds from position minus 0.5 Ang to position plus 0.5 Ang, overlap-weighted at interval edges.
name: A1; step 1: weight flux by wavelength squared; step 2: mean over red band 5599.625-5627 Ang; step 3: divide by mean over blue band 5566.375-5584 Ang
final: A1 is 1.07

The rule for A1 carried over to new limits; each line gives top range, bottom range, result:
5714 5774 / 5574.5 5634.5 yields 1.26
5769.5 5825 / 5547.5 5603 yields 1.37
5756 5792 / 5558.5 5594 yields 1.32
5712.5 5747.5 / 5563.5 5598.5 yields 1.28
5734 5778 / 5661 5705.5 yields 1.13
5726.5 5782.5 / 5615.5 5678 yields 1.15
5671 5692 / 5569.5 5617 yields 1.15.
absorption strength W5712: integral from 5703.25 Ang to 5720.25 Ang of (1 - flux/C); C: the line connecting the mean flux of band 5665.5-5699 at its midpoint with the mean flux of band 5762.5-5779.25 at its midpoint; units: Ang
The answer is 1.1 Ang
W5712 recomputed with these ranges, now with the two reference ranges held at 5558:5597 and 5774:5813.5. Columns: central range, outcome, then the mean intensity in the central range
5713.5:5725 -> 0.3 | 12.4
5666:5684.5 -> 0.1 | 12.1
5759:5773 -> 0.2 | 13.3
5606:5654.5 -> -0.8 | 11.6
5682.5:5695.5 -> 0.4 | 12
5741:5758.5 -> -0.3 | 13.4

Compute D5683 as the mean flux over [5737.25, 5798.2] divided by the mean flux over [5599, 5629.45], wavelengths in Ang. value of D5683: 1.19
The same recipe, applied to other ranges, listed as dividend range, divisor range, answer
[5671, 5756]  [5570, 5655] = 1.12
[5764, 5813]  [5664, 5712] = 1.15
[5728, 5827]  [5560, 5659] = 1.20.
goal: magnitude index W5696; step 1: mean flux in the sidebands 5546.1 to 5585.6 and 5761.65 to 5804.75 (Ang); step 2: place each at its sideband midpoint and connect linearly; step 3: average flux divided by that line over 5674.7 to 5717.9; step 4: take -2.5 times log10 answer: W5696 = 0.051 mag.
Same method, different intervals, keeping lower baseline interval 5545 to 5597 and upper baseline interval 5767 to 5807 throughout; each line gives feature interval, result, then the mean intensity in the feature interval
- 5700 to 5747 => 0.04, 12.4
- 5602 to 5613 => 0.01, 11.3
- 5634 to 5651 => -0.02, 12.1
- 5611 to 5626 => 0.04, 11.1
